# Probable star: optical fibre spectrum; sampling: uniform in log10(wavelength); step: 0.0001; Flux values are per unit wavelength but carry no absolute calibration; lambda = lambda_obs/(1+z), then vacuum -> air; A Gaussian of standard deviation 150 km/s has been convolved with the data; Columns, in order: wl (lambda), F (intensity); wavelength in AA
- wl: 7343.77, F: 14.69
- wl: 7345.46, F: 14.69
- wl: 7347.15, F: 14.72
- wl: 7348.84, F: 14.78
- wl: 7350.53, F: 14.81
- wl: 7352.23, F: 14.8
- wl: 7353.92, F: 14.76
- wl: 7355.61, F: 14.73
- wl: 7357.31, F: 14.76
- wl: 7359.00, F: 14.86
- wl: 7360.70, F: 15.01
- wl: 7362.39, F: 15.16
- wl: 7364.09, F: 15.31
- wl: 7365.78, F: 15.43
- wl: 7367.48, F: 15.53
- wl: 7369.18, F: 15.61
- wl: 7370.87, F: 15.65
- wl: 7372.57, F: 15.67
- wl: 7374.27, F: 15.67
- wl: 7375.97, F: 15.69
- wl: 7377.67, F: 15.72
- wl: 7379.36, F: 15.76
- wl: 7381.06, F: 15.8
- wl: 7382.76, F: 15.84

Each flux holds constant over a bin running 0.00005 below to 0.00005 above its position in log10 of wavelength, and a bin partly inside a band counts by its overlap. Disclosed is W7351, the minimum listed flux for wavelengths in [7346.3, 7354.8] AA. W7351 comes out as 14.72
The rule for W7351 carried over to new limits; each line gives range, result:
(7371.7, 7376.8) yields 15.67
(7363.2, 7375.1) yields 15.31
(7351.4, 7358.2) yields 14.73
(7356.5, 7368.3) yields 14.76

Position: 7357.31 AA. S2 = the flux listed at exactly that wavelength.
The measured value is 14.76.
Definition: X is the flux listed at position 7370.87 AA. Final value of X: 15.65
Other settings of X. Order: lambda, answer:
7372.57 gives 15.67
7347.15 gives 14.72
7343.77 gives 14.69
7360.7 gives 15.01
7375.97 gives 15.69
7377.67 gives 15.72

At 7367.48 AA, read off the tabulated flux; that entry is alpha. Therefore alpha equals 15.53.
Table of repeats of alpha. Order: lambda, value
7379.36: 15.76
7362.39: 15.16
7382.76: 15.84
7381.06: 15.8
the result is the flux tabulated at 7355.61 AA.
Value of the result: 14.73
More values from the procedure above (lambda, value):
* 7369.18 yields 15.61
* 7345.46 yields 14.69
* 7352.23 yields 14.8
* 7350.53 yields 14.81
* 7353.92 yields 14.76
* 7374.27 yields 15.67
